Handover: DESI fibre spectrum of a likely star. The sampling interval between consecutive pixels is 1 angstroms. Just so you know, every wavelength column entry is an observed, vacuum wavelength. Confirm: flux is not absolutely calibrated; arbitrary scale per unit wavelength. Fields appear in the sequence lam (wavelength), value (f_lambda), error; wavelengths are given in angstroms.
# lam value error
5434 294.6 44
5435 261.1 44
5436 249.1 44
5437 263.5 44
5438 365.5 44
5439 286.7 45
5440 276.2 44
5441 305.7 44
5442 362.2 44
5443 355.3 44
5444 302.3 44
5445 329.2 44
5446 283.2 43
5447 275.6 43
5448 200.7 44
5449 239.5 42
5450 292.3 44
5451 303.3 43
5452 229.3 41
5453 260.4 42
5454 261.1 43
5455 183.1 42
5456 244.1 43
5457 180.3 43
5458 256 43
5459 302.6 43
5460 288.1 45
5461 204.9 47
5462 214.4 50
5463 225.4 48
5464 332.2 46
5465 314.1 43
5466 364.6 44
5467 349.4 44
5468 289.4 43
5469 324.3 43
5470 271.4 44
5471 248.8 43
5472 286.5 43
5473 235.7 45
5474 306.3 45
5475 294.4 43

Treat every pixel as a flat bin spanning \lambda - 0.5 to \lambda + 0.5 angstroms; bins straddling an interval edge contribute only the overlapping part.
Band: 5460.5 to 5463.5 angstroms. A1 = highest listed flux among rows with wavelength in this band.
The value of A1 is 225.4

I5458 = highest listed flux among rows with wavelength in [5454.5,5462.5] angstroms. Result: 302.6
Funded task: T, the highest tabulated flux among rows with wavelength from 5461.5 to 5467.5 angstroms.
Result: 364.6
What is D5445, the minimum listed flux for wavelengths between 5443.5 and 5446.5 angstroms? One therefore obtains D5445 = 283.2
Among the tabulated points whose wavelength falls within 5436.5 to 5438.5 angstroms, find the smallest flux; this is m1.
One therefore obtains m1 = 263.5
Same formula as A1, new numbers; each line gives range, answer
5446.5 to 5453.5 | 303.3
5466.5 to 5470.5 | 349.4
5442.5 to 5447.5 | 355.3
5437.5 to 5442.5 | 365.5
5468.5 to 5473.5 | 324.3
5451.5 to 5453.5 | 260.4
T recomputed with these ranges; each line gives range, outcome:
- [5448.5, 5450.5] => 292.3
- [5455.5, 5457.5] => 244.1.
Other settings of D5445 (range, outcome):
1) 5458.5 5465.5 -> 204.9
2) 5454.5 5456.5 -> 183.1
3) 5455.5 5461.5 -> 180.3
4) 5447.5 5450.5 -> 200.7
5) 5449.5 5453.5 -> 229.3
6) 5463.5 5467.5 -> 314.1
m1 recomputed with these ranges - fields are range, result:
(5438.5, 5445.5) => 276.2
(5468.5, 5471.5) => 248.8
